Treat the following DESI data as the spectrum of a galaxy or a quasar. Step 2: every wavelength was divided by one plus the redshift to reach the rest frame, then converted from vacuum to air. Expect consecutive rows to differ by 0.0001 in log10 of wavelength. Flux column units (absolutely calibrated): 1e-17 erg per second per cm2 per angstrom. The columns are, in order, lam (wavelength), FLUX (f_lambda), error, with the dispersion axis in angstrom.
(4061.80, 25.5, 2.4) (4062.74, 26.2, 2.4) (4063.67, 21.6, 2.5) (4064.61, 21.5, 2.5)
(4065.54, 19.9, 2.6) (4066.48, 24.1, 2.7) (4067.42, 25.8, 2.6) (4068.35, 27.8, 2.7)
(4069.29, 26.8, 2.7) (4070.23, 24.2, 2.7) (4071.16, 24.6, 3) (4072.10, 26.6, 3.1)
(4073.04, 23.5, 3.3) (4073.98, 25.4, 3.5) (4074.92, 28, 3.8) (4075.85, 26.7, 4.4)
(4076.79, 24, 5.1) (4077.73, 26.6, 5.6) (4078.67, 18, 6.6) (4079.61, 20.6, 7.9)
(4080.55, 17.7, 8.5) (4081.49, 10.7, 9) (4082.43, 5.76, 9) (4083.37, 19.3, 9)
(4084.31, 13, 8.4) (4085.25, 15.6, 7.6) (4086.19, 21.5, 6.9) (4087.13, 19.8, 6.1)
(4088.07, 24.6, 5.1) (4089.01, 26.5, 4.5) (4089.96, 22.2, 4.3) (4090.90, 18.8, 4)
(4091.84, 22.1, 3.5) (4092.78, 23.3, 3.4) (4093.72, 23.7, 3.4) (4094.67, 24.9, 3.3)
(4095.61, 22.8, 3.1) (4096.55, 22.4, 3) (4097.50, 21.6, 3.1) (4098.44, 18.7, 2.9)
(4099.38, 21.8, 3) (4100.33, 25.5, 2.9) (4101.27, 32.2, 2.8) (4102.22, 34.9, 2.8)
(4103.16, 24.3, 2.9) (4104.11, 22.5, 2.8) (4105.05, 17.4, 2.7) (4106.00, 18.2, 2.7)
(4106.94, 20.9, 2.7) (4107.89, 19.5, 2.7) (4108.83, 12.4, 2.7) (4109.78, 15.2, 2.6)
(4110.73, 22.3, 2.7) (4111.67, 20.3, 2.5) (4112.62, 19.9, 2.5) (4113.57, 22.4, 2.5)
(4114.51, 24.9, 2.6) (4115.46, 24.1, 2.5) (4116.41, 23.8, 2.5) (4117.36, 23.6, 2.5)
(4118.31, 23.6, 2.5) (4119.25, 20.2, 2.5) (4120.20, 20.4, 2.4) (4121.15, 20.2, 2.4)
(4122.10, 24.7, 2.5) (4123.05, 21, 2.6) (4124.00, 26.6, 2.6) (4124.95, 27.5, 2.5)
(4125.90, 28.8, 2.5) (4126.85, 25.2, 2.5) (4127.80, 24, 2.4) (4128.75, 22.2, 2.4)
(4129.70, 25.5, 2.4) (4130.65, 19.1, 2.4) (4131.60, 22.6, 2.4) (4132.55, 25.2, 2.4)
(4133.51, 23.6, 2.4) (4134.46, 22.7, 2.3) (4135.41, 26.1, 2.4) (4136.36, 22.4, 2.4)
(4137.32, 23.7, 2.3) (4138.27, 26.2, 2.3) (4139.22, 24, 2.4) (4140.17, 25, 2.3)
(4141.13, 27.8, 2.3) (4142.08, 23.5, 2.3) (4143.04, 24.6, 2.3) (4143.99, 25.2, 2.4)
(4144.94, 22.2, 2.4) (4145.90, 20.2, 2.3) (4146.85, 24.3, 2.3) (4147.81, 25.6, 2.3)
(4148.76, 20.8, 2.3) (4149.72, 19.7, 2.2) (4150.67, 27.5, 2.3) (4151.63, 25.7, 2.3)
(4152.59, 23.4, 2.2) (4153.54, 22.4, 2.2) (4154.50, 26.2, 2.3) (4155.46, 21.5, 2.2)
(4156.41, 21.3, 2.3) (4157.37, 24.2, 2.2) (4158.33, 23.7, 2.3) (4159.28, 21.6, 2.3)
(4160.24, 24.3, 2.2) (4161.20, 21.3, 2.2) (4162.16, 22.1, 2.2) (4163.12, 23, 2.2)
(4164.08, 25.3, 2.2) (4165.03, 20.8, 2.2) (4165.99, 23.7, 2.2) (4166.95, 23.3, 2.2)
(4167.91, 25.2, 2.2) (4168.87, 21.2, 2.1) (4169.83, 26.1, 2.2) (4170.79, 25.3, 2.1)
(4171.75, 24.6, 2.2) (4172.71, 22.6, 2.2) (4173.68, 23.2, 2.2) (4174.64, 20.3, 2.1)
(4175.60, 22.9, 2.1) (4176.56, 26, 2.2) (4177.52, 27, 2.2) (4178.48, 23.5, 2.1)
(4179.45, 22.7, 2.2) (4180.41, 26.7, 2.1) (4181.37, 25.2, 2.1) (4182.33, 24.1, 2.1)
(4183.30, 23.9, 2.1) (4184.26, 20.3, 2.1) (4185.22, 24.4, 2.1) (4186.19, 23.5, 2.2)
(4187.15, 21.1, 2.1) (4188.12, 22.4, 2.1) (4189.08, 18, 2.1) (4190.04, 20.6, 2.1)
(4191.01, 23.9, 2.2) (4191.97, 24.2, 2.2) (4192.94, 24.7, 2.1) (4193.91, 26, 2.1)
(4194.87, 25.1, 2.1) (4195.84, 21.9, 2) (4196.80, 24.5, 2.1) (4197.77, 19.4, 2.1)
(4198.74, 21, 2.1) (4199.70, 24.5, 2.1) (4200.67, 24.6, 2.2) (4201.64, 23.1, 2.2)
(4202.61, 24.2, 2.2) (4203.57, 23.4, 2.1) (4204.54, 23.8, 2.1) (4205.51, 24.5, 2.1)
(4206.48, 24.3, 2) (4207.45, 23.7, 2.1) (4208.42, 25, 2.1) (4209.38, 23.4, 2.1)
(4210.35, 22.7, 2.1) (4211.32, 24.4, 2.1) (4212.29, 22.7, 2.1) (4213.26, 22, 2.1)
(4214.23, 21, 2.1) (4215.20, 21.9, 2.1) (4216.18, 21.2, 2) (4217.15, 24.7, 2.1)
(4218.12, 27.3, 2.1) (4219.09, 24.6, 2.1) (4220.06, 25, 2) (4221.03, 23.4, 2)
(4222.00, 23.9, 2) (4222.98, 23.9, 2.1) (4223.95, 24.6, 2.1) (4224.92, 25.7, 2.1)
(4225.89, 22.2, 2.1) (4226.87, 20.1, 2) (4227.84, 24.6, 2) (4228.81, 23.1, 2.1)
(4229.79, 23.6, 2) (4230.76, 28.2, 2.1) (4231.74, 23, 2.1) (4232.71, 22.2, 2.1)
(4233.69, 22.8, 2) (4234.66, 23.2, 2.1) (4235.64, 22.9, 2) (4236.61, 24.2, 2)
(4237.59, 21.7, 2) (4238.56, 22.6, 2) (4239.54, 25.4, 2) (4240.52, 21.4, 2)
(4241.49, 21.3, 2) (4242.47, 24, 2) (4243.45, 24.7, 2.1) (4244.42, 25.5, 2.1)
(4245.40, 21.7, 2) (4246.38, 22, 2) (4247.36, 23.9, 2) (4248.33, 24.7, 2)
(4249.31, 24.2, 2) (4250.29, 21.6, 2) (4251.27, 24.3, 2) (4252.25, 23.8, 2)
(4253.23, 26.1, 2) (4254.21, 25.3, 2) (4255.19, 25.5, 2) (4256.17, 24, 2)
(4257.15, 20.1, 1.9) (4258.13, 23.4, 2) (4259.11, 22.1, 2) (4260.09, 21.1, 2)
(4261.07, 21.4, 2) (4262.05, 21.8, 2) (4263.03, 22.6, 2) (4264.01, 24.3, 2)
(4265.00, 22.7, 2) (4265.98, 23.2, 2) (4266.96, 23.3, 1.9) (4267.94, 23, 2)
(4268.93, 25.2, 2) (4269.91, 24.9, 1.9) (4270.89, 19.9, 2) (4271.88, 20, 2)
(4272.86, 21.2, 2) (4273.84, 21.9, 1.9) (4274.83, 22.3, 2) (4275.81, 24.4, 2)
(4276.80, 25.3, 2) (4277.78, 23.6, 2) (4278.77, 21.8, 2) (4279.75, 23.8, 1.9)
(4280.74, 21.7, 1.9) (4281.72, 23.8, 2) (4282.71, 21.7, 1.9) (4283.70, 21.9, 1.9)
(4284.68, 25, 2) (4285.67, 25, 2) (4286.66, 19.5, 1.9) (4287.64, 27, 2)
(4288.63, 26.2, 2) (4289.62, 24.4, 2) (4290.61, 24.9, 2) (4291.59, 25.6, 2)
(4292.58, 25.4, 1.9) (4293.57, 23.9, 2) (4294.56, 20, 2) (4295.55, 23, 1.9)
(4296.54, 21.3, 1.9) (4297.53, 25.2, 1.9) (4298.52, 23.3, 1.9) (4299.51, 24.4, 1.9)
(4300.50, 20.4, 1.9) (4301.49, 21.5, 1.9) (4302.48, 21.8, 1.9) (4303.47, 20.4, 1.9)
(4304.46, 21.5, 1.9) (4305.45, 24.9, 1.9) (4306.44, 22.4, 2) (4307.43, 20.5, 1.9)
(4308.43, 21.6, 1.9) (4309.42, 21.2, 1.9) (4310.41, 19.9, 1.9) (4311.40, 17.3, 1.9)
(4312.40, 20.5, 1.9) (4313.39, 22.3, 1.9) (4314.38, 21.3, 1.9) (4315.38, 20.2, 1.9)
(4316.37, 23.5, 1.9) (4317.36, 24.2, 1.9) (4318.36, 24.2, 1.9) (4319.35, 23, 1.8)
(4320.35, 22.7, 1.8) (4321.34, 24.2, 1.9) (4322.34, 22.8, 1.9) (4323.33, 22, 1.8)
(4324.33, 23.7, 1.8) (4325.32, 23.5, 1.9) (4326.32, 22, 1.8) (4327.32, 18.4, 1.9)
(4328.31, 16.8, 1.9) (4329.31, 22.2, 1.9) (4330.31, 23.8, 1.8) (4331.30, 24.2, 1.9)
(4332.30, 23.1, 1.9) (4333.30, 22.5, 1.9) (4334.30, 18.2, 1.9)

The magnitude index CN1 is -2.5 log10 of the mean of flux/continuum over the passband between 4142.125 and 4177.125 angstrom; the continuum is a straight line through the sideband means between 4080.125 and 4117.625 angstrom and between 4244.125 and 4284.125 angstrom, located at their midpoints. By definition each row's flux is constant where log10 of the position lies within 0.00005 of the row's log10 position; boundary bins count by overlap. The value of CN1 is -0.08 mag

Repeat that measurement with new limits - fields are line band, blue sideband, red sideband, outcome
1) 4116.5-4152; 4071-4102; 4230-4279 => -0.07 mag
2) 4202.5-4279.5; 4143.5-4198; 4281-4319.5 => -0.02 mag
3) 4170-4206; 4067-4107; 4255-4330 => -0.05 mag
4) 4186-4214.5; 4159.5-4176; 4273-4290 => 0.01 mag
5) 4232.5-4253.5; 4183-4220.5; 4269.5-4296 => 0.00 mag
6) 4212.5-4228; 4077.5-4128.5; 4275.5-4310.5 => -0.05 mag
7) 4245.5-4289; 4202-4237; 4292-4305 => -0.01 mag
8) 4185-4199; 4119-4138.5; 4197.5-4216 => 0.03 mag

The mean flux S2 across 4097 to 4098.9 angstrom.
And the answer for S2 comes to 20.2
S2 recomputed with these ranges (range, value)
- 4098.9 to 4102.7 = 28.6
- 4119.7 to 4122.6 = 21.7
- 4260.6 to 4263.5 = 22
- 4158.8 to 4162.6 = 22.3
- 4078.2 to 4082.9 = 14.5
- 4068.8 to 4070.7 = 25.5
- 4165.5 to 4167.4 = 23.5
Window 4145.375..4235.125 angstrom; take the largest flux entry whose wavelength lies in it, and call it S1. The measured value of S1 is 28.2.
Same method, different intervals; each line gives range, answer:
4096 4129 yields 34.9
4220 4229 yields 25.7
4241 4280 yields 26.1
